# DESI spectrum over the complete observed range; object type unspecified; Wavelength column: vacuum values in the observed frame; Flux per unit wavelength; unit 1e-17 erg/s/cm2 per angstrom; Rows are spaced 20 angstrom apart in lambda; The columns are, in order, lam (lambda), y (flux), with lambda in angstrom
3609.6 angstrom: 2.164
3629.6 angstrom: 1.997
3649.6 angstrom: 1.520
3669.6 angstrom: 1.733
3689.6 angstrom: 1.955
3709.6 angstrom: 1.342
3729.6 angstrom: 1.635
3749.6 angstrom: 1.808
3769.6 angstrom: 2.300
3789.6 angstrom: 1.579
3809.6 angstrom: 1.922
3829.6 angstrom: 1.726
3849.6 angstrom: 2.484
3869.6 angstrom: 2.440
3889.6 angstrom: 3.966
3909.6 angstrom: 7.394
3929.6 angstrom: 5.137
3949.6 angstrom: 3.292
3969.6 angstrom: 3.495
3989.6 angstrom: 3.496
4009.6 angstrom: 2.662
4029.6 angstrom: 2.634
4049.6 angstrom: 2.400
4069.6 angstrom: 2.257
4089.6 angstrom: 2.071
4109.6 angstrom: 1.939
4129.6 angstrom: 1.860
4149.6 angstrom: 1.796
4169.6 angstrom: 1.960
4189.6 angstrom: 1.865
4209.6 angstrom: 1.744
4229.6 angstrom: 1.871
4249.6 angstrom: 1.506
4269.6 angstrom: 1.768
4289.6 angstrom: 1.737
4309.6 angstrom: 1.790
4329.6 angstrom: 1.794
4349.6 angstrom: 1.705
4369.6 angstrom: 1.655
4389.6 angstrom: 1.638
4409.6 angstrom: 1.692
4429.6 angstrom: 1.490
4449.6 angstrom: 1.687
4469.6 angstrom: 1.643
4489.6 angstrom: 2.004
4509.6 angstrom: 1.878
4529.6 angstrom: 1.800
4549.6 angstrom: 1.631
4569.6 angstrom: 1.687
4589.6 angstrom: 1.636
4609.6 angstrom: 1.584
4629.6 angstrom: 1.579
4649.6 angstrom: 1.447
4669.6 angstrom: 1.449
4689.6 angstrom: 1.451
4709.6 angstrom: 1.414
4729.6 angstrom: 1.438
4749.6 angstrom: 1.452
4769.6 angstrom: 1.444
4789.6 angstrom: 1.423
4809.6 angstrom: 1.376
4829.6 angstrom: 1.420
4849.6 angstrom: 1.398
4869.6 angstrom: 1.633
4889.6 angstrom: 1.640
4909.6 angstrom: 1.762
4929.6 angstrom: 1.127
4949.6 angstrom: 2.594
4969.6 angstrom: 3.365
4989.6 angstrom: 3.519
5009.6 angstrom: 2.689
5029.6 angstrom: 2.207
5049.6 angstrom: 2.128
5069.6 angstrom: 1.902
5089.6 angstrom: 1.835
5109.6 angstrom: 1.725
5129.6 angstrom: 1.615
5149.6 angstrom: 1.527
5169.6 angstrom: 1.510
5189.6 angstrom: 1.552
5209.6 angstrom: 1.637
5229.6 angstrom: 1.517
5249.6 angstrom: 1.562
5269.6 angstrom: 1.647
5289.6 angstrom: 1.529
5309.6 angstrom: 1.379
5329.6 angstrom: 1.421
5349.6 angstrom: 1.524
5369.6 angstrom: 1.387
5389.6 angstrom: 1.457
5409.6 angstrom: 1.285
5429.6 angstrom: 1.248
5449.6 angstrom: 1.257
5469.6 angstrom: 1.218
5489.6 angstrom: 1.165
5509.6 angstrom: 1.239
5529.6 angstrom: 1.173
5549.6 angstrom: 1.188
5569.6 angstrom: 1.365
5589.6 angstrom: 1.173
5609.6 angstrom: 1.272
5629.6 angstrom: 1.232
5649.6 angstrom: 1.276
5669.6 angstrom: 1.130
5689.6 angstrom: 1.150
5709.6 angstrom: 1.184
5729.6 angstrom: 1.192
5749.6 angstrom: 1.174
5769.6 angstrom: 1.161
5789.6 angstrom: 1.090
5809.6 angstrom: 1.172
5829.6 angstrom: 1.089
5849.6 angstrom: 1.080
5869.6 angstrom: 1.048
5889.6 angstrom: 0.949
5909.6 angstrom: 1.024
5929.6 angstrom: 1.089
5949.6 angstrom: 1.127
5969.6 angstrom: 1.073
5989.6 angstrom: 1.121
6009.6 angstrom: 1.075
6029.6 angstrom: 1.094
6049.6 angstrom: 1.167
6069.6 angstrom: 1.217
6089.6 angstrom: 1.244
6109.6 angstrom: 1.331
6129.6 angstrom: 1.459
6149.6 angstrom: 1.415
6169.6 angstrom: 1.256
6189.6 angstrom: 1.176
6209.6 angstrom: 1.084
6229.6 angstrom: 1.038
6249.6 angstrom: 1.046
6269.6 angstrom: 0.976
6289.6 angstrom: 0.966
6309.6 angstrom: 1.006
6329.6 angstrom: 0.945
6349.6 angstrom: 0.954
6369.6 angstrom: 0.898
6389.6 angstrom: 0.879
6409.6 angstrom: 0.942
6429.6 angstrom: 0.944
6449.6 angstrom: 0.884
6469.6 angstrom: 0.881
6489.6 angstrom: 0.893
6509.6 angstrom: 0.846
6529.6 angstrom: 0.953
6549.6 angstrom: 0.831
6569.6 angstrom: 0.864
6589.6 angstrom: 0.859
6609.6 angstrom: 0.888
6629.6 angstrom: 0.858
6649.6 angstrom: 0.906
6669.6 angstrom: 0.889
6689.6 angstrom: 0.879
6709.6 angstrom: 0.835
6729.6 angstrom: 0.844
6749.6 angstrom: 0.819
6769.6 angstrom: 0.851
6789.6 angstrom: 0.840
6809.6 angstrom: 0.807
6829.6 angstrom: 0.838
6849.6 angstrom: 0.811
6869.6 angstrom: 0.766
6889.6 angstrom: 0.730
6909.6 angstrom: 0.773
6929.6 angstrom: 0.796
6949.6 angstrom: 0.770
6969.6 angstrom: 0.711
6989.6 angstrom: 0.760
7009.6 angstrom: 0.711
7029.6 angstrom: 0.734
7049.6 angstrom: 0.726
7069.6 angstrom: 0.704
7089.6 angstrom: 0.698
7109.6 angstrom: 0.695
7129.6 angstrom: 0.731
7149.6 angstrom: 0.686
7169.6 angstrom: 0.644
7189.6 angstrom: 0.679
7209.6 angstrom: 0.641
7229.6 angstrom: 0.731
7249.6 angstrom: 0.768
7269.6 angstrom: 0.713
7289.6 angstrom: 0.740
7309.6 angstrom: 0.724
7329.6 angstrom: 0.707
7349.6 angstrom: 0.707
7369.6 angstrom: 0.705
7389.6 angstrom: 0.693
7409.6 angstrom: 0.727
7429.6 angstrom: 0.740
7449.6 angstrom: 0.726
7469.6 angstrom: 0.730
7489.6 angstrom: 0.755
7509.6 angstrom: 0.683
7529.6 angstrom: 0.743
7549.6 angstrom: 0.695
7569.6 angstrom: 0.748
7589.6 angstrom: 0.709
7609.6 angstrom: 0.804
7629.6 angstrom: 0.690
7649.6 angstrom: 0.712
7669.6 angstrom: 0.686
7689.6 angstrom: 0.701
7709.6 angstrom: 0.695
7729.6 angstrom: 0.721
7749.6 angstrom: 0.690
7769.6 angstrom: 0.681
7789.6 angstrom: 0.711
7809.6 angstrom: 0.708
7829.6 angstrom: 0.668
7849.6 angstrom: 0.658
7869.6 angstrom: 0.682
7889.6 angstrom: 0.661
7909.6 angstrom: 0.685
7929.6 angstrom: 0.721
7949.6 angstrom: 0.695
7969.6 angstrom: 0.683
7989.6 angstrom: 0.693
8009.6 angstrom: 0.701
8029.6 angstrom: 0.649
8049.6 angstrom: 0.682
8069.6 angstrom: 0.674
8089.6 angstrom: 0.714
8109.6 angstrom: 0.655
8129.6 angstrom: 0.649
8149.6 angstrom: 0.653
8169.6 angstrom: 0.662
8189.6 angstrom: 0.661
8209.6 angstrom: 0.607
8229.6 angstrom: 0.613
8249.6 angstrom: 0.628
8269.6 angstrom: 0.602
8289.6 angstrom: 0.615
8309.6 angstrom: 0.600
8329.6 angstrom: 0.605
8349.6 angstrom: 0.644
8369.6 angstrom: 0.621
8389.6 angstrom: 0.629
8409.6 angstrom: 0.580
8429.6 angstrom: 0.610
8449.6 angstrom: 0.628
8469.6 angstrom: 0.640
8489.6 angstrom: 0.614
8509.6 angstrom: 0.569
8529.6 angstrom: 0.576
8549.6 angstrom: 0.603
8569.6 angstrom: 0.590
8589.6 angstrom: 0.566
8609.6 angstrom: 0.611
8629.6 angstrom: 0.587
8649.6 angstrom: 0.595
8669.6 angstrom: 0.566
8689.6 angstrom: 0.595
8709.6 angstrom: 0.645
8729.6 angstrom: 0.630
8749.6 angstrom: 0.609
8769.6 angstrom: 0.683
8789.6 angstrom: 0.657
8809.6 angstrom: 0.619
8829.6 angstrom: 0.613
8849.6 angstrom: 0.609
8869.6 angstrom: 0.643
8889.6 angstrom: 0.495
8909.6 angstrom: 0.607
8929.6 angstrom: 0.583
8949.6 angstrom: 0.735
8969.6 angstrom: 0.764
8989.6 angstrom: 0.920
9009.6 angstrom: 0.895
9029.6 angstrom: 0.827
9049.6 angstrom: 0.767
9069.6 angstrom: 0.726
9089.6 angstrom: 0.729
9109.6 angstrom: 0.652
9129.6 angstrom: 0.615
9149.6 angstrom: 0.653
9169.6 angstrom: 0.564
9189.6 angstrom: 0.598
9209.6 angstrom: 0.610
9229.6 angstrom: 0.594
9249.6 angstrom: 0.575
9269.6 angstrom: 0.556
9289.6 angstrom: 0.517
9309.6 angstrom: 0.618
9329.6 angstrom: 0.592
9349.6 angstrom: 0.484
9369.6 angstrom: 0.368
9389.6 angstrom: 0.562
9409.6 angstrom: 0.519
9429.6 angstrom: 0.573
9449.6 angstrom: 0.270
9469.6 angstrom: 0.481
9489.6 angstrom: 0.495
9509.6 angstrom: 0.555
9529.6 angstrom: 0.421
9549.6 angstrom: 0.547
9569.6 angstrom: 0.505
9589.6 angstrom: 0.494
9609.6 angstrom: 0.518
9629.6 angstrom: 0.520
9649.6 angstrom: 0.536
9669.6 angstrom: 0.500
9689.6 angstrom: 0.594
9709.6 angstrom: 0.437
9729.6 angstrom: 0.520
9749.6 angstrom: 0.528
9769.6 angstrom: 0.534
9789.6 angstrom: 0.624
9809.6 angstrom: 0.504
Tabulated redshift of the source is 2.22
